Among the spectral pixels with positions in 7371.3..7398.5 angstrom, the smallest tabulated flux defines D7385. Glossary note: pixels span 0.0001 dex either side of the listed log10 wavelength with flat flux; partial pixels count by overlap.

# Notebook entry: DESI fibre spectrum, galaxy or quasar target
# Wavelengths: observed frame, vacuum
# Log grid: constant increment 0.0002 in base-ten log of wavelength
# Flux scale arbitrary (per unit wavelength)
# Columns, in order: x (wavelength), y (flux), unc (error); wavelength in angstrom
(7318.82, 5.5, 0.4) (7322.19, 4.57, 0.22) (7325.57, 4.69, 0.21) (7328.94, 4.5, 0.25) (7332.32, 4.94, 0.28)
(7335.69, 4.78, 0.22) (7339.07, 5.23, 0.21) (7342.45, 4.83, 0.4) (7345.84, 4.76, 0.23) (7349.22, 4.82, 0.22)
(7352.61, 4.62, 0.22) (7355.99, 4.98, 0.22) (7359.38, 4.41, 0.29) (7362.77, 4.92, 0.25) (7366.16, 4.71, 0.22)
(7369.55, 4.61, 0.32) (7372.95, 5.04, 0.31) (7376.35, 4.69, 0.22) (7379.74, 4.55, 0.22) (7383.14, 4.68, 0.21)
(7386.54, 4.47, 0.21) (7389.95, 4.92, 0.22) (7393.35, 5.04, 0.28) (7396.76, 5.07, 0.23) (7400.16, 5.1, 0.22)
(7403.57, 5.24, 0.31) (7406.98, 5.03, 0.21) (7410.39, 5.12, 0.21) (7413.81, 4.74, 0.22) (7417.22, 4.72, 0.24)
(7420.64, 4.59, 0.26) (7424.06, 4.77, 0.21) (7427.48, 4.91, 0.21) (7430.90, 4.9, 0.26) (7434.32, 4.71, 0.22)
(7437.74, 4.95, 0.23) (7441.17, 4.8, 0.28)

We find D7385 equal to 4.47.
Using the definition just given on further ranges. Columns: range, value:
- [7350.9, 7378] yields 4.41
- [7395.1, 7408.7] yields 5.03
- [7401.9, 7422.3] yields 4.59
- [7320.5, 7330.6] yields 4.5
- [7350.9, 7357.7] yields 4.62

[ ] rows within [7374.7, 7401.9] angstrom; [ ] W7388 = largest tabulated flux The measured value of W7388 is 5.1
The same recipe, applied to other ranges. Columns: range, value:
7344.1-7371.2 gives 4.98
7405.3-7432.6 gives 5.12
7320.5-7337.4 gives 4.94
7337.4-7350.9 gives 5.23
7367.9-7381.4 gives 5.04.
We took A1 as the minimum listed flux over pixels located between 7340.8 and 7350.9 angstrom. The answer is 4.76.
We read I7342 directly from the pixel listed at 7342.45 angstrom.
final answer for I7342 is 4.83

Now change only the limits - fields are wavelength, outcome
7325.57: 4.69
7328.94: 4.5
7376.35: 4.69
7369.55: 4.61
